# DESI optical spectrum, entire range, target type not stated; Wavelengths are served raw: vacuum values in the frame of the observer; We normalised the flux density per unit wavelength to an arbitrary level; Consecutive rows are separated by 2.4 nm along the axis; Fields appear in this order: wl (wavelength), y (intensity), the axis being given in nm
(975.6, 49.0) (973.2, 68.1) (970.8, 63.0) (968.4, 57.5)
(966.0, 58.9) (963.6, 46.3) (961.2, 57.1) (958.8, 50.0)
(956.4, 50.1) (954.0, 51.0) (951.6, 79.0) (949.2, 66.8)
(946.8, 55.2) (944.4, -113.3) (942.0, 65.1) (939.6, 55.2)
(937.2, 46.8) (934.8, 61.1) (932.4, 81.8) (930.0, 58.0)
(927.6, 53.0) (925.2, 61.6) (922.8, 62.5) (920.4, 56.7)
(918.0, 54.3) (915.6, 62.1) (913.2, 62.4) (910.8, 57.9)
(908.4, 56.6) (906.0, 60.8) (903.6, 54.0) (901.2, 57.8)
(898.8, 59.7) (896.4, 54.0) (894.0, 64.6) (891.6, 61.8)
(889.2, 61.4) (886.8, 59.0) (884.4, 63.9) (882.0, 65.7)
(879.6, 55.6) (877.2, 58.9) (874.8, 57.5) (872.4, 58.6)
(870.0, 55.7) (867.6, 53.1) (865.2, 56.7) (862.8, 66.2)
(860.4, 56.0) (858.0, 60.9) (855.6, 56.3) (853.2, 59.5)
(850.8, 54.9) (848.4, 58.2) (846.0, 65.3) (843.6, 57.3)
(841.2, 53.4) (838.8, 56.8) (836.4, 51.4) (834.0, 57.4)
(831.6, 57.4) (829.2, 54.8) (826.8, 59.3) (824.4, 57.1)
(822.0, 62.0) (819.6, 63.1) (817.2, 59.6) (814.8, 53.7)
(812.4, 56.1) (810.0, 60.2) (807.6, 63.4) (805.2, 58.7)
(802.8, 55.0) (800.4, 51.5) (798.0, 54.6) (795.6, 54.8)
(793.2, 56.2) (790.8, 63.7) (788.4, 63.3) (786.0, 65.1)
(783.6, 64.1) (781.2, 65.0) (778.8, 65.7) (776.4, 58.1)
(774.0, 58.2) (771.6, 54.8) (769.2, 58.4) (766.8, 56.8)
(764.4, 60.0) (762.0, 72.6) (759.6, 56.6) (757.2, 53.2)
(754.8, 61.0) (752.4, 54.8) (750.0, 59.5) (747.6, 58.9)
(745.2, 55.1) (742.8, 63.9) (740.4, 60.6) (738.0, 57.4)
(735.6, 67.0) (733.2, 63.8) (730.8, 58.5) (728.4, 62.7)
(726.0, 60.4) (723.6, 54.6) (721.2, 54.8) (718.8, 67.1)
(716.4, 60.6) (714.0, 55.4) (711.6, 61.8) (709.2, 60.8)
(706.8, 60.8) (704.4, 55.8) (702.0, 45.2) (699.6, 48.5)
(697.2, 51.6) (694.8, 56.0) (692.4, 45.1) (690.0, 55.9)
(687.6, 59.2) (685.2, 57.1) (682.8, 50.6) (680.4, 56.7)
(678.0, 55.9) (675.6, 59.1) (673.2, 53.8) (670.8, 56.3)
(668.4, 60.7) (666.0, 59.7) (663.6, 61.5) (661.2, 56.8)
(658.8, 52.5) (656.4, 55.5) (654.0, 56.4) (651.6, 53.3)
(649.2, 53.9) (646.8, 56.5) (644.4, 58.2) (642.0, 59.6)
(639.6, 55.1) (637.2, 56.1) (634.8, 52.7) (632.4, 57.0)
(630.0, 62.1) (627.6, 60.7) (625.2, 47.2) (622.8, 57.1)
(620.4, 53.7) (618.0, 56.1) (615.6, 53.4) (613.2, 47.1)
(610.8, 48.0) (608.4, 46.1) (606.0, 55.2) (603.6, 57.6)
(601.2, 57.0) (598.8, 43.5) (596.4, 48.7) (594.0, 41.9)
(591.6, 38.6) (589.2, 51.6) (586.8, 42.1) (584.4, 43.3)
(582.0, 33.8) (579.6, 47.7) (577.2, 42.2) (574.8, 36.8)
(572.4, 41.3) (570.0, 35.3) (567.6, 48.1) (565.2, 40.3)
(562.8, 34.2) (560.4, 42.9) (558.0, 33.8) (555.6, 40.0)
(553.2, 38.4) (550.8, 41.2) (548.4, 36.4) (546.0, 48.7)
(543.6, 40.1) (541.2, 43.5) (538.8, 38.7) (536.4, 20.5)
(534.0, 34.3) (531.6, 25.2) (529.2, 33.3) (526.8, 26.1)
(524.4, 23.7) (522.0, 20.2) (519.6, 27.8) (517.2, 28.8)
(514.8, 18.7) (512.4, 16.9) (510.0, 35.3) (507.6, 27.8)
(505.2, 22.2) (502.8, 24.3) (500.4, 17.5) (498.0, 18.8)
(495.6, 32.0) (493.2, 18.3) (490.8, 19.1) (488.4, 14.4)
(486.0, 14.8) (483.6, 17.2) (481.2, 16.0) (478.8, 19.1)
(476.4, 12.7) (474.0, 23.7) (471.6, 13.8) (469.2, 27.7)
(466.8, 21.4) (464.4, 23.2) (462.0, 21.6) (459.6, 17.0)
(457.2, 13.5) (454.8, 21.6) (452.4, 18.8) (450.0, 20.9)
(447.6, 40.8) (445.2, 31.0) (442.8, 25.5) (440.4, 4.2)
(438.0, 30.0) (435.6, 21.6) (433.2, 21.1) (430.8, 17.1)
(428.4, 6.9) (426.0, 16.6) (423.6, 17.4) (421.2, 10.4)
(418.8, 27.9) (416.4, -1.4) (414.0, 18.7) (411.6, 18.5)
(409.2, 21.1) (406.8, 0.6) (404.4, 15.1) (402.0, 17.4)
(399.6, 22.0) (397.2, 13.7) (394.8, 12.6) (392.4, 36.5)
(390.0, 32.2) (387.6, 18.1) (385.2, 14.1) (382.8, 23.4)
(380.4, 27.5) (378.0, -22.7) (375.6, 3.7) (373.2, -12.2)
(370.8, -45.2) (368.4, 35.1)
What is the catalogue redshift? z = 0.352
